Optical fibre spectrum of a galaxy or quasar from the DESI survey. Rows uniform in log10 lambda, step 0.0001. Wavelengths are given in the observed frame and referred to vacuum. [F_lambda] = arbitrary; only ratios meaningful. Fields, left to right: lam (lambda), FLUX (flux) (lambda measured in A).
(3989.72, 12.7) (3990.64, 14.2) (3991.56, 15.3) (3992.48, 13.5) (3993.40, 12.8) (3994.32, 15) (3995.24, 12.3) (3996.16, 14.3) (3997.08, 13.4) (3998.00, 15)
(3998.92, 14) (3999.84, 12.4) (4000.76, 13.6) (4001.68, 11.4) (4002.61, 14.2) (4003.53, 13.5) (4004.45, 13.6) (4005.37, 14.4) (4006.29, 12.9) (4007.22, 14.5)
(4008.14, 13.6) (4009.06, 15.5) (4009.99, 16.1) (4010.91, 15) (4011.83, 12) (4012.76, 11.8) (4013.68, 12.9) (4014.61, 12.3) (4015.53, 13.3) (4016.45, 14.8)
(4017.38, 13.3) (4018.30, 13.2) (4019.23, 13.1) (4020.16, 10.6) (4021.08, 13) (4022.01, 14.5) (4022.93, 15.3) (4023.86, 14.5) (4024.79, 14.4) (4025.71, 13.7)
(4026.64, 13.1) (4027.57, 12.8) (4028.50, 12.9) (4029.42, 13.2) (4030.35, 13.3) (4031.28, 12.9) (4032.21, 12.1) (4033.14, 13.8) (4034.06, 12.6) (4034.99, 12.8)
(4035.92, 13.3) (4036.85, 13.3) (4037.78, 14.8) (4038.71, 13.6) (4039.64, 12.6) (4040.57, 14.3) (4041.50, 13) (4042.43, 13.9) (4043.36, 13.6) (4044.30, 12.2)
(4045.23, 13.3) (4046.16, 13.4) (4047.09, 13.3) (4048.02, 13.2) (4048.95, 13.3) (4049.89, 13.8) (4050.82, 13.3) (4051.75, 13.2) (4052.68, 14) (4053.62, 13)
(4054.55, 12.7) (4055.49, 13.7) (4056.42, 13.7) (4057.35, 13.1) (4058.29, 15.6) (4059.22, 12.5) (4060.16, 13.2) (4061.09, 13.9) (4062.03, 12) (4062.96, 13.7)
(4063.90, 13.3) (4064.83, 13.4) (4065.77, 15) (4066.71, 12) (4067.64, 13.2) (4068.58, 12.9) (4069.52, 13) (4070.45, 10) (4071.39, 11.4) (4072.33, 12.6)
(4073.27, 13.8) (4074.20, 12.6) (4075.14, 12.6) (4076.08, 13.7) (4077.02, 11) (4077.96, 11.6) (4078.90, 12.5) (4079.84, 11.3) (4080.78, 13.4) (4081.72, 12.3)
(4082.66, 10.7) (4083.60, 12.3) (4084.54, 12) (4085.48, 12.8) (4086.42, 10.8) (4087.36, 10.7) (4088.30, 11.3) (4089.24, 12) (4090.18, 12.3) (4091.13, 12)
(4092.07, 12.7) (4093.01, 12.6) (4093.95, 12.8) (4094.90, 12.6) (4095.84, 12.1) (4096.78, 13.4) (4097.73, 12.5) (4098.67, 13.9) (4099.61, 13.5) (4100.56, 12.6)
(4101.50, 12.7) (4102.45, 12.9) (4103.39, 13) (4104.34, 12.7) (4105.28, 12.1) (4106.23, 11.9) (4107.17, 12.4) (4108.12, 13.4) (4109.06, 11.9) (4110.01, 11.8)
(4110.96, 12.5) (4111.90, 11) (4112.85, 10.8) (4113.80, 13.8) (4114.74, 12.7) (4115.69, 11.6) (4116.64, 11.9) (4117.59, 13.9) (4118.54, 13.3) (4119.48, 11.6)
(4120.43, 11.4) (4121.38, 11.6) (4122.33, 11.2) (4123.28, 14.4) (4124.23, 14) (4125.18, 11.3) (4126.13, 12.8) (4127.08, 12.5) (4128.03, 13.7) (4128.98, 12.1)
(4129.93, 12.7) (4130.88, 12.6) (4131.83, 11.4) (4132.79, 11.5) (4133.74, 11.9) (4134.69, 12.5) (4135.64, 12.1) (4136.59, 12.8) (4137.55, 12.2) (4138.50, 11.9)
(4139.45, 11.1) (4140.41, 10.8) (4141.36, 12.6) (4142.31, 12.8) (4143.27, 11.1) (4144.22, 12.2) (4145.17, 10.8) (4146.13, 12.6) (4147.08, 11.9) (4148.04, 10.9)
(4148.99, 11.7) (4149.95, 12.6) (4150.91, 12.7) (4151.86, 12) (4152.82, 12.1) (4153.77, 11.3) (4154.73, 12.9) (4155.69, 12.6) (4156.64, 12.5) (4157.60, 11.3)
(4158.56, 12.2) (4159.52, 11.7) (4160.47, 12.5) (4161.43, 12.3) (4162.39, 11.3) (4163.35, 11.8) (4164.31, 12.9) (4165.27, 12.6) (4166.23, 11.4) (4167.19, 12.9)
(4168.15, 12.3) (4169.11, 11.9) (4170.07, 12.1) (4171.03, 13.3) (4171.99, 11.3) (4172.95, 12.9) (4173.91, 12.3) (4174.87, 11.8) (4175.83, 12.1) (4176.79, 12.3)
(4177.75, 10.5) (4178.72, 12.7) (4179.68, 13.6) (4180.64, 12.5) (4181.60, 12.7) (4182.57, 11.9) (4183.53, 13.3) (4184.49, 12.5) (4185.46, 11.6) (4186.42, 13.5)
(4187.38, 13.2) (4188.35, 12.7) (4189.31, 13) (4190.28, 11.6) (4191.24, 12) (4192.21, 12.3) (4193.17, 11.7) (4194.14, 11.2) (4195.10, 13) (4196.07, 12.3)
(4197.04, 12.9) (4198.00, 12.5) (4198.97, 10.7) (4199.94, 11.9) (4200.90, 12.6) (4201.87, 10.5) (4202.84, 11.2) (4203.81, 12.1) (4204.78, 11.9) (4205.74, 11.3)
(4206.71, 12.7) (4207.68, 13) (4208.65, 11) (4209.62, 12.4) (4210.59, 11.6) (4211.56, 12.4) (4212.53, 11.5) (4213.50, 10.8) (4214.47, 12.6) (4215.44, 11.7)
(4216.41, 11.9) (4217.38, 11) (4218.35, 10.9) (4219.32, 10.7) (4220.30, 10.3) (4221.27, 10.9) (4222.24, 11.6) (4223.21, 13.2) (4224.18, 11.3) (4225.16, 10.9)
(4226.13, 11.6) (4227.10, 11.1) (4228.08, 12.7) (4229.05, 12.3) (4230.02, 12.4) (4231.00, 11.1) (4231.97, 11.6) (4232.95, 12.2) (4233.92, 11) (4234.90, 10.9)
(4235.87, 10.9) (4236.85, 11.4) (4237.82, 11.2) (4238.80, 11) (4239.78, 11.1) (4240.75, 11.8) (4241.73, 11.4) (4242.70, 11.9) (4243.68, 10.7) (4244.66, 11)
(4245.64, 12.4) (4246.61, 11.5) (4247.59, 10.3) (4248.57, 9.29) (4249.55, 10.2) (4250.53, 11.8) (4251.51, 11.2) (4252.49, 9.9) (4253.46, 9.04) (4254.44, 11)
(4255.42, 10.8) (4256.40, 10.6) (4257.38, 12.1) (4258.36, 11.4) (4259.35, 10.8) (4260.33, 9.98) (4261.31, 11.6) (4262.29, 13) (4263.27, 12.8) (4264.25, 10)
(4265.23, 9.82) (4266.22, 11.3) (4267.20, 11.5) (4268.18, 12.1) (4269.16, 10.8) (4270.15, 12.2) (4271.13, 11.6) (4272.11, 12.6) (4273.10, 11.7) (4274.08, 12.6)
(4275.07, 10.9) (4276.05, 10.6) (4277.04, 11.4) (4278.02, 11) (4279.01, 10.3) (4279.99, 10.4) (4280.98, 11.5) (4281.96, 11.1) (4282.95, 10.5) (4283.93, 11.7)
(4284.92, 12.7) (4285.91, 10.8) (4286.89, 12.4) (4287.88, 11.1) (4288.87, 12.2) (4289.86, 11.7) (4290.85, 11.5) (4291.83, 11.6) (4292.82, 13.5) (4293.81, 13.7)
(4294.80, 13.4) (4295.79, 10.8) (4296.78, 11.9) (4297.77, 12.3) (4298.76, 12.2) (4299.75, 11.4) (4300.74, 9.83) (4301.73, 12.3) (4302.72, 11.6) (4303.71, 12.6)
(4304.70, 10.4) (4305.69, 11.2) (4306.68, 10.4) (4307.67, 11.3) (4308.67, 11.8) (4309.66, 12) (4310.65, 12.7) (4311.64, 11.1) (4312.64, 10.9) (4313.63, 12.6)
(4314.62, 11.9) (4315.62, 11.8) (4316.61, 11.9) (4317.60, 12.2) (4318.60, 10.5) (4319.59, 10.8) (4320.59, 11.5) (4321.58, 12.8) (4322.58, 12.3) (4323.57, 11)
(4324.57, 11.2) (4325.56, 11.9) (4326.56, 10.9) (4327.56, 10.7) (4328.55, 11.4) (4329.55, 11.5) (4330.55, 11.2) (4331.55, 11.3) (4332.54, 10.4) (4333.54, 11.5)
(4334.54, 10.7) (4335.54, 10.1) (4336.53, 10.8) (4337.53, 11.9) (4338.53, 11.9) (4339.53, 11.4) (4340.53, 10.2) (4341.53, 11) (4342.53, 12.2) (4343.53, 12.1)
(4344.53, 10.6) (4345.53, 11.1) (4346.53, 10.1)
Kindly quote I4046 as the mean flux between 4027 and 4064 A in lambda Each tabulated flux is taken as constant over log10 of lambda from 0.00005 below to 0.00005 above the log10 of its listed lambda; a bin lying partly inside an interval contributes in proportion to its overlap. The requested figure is 13.3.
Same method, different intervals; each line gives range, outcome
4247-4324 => 11.4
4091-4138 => 12.5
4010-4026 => 13.5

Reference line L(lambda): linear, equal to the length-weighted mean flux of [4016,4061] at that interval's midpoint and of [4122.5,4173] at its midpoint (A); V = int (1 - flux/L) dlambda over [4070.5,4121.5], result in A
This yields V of 1.8 A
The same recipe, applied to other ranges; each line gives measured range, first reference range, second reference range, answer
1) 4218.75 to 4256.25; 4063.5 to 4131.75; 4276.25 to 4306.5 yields 2.05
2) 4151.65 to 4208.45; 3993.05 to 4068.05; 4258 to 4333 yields 0.79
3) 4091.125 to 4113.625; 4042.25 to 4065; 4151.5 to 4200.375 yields 0.70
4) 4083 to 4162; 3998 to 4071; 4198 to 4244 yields 1.71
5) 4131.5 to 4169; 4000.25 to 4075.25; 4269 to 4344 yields 1.64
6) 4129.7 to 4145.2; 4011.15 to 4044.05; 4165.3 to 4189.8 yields 0.84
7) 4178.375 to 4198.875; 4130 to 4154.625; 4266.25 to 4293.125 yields -1.15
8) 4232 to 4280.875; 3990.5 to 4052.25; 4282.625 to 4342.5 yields 3.10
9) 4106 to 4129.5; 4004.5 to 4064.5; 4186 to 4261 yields 0.39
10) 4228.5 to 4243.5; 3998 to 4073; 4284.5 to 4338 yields 0.75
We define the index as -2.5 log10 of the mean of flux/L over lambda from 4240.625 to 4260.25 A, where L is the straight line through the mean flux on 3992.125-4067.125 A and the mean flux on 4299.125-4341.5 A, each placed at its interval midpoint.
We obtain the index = 0.09 mag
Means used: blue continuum 13.4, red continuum 11.4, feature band 10.9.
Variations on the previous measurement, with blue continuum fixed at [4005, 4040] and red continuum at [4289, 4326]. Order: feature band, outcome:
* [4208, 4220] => 0.07 mag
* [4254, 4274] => 0.06 mag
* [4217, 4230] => 0.07 mag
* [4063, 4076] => 0.03 mag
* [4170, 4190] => 0.00 mag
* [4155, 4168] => 0.04 mag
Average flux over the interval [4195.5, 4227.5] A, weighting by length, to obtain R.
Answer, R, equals 11.7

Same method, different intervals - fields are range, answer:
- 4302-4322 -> 11.6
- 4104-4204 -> 12.2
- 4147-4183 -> 12.2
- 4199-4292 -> 11.4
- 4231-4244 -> 11.3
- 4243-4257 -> 10.7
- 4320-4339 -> 11.3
